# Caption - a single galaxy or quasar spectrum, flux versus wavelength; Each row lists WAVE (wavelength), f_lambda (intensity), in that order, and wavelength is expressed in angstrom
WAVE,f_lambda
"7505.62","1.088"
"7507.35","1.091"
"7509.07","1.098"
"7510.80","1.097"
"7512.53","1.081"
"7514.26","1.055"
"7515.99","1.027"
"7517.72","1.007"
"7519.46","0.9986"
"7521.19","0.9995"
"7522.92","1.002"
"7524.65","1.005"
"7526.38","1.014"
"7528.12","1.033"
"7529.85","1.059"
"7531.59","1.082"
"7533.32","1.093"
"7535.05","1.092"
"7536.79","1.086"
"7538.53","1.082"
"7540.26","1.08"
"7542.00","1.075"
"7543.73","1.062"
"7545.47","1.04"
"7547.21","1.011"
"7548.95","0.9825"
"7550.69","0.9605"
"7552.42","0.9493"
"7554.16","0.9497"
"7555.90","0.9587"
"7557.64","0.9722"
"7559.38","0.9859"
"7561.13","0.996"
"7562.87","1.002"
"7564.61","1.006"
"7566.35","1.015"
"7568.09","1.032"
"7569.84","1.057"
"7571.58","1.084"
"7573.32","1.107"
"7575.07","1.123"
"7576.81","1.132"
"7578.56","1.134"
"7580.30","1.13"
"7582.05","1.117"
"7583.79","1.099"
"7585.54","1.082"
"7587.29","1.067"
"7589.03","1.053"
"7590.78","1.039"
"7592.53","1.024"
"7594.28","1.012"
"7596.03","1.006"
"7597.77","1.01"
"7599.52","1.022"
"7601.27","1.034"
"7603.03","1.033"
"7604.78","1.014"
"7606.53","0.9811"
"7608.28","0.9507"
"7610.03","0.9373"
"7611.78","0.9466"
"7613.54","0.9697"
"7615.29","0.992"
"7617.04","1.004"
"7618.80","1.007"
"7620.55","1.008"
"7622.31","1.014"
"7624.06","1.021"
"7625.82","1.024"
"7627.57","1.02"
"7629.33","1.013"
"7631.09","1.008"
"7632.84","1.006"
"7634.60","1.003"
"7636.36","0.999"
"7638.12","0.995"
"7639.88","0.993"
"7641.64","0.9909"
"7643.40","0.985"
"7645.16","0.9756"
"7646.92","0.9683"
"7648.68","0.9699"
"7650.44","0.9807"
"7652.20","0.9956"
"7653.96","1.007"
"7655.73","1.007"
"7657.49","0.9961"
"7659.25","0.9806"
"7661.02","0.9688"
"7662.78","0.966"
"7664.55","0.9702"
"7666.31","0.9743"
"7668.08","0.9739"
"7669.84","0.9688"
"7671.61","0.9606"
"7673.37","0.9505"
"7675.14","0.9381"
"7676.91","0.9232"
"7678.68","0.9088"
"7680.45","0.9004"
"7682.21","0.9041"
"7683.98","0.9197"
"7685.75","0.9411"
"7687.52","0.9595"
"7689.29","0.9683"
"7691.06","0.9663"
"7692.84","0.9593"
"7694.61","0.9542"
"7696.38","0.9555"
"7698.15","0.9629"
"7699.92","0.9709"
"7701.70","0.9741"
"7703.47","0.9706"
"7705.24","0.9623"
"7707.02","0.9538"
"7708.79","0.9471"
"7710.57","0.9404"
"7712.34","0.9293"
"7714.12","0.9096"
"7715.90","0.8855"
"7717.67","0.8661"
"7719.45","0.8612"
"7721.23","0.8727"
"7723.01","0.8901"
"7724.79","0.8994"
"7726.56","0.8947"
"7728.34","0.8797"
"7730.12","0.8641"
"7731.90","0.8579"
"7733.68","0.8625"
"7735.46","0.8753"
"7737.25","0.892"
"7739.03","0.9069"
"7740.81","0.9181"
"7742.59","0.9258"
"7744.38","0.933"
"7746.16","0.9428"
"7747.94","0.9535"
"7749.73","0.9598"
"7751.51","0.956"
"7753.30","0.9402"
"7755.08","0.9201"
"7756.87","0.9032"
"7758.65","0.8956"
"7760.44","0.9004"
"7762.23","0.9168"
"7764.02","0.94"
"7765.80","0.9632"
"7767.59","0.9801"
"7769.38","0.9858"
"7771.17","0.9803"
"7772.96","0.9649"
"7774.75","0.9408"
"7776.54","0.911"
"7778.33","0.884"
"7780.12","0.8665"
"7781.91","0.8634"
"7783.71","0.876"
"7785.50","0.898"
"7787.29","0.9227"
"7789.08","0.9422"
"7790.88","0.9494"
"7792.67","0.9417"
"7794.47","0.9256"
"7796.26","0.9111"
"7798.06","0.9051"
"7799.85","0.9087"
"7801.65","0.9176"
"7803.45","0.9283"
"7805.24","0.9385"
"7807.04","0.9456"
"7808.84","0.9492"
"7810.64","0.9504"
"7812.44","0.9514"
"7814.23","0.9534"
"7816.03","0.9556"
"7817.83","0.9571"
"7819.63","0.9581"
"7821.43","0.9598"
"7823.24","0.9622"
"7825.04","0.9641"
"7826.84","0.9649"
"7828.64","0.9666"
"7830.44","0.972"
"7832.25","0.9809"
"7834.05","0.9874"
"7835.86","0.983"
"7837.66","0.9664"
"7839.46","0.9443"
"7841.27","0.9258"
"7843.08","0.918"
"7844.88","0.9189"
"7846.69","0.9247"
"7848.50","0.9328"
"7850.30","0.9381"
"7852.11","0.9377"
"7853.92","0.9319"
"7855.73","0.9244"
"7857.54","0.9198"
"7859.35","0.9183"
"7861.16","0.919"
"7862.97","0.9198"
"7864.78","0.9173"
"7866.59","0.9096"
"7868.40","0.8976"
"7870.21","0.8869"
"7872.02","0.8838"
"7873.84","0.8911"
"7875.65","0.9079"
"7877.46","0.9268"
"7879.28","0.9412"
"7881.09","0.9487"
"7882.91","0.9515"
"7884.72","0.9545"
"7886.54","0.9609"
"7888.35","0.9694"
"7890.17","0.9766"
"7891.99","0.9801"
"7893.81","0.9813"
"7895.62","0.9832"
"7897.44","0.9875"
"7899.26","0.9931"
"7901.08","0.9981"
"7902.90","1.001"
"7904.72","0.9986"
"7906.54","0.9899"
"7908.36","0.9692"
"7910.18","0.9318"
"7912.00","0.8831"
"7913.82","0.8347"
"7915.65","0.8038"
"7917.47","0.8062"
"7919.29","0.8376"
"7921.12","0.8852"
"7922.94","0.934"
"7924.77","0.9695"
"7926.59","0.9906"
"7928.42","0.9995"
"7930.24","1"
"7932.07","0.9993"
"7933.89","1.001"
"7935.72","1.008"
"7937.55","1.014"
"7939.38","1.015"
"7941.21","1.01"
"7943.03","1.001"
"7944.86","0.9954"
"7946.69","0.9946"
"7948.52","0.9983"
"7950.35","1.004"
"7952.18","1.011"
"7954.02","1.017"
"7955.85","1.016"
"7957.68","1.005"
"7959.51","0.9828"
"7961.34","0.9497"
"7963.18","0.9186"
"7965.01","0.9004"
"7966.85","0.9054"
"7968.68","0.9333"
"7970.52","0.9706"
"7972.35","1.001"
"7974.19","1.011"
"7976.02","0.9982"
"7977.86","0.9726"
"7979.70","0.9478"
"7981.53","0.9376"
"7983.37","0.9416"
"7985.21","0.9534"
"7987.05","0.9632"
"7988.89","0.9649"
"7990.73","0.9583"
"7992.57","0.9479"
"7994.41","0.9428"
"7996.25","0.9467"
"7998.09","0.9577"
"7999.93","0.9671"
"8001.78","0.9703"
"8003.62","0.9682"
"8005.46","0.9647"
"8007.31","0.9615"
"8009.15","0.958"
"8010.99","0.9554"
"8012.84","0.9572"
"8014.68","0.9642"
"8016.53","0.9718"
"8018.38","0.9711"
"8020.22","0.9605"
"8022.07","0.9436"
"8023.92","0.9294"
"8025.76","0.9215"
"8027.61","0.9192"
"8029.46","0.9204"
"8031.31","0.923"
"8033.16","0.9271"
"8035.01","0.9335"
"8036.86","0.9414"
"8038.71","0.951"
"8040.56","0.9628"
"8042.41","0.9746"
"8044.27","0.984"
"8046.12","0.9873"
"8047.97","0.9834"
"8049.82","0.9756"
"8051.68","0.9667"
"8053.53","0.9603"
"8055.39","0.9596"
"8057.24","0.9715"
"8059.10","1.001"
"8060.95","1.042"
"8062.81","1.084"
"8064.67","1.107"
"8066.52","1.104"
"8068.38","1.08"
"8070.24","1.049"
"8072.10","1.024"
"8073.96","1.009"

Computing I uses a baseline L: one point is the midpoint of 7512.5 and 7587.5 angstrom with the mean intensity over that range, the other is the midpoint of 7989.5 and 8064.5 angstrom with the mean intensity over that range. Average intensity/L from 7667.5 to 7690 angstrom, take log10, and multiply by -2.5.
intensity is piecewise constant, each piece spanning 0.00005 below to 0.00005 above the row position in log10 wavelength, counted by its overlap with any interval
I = 0.09 mag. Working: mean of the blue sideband 1.04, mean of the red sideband 0.964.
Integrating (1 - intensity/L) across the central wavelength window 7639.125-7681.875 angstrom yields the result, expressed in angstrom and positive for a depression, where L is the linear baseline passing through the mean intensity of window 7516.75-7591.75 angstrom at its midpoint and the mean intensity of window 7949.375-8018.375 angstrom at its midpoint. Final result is 2.3 angstrom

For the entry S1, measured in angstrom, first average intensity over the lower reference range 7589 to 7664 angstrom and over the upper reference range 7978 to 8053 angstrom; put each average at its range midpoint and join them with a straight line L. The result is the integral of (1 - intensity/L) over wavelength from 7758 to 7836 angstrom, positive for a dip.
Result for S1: 3.2 angstrom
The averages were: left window 0.998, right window 0.955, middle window 0.939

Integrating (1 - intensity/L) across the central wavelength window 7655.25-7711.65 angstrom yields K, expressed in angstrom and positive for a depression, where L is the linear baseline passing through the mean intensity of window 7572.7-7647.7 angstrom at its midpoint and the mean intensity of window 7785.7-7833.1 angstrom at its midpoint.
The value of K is 2.22 angstrom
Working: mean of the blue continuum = 1.02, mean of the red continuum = 0.945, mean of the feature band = 0.956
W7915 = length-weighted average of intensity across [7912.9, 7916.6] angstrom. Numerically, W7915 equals 0.819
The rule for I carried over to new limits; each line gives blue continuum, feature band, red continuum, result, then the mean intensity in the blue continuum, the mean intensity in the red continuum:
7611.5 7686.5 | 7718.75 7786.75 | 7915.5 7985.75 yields 0.07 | 0.978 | 0.967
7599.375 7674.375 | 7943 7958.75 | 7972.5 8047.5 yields -0.05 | 0.99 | 0.956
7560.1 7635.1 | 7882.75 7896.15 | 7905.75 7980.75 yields 0.00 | 1.03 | 0.961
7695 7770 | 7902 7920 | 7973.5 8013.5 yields 0.05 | 0.922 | 0.961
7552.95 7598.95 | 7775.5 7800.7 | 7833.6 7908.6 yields 0.08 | 1.05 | 0.945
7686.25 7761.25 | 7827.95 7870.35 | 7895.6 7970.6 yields 0.01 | 0.922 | 0.963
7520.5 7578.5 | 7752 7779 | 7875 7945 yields 0.06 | 1.04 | 0.957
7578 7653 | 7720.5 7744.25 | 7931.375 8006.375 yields 0.13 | 1.01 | 0.975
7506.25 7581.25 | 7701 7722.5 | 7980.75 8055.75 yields 0.10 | 1.04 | 0.955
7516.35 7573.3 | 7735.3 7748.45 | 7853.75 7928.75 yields 0.06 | 1.03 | 0.933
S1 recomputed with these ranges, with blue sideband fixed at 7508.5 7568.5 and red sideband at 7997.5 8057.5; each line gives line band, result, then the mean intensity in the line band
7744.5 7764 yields 1.3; 0.93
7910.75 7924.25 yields 1.6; 0.86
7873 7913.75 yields 0.8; 0.958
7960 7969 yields 0.4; 0.923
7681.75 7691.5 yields 0.6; 0.944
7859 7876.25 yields 1.3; 0.905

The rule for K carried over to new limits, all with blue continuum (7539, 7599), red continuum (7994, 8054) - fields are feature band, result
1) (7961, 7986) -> 0.30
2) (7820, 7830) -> 0.29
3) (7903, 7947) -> 0.92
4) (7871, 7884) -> 0.81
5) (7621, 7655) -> 0.95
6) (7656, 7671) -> 0.68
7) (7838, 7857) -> 1.11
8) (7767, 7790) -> 1.78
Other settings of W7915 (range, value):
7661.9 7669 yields 0.971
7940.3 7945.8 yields 1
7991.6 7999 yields 0.949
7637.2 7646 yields 0.988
